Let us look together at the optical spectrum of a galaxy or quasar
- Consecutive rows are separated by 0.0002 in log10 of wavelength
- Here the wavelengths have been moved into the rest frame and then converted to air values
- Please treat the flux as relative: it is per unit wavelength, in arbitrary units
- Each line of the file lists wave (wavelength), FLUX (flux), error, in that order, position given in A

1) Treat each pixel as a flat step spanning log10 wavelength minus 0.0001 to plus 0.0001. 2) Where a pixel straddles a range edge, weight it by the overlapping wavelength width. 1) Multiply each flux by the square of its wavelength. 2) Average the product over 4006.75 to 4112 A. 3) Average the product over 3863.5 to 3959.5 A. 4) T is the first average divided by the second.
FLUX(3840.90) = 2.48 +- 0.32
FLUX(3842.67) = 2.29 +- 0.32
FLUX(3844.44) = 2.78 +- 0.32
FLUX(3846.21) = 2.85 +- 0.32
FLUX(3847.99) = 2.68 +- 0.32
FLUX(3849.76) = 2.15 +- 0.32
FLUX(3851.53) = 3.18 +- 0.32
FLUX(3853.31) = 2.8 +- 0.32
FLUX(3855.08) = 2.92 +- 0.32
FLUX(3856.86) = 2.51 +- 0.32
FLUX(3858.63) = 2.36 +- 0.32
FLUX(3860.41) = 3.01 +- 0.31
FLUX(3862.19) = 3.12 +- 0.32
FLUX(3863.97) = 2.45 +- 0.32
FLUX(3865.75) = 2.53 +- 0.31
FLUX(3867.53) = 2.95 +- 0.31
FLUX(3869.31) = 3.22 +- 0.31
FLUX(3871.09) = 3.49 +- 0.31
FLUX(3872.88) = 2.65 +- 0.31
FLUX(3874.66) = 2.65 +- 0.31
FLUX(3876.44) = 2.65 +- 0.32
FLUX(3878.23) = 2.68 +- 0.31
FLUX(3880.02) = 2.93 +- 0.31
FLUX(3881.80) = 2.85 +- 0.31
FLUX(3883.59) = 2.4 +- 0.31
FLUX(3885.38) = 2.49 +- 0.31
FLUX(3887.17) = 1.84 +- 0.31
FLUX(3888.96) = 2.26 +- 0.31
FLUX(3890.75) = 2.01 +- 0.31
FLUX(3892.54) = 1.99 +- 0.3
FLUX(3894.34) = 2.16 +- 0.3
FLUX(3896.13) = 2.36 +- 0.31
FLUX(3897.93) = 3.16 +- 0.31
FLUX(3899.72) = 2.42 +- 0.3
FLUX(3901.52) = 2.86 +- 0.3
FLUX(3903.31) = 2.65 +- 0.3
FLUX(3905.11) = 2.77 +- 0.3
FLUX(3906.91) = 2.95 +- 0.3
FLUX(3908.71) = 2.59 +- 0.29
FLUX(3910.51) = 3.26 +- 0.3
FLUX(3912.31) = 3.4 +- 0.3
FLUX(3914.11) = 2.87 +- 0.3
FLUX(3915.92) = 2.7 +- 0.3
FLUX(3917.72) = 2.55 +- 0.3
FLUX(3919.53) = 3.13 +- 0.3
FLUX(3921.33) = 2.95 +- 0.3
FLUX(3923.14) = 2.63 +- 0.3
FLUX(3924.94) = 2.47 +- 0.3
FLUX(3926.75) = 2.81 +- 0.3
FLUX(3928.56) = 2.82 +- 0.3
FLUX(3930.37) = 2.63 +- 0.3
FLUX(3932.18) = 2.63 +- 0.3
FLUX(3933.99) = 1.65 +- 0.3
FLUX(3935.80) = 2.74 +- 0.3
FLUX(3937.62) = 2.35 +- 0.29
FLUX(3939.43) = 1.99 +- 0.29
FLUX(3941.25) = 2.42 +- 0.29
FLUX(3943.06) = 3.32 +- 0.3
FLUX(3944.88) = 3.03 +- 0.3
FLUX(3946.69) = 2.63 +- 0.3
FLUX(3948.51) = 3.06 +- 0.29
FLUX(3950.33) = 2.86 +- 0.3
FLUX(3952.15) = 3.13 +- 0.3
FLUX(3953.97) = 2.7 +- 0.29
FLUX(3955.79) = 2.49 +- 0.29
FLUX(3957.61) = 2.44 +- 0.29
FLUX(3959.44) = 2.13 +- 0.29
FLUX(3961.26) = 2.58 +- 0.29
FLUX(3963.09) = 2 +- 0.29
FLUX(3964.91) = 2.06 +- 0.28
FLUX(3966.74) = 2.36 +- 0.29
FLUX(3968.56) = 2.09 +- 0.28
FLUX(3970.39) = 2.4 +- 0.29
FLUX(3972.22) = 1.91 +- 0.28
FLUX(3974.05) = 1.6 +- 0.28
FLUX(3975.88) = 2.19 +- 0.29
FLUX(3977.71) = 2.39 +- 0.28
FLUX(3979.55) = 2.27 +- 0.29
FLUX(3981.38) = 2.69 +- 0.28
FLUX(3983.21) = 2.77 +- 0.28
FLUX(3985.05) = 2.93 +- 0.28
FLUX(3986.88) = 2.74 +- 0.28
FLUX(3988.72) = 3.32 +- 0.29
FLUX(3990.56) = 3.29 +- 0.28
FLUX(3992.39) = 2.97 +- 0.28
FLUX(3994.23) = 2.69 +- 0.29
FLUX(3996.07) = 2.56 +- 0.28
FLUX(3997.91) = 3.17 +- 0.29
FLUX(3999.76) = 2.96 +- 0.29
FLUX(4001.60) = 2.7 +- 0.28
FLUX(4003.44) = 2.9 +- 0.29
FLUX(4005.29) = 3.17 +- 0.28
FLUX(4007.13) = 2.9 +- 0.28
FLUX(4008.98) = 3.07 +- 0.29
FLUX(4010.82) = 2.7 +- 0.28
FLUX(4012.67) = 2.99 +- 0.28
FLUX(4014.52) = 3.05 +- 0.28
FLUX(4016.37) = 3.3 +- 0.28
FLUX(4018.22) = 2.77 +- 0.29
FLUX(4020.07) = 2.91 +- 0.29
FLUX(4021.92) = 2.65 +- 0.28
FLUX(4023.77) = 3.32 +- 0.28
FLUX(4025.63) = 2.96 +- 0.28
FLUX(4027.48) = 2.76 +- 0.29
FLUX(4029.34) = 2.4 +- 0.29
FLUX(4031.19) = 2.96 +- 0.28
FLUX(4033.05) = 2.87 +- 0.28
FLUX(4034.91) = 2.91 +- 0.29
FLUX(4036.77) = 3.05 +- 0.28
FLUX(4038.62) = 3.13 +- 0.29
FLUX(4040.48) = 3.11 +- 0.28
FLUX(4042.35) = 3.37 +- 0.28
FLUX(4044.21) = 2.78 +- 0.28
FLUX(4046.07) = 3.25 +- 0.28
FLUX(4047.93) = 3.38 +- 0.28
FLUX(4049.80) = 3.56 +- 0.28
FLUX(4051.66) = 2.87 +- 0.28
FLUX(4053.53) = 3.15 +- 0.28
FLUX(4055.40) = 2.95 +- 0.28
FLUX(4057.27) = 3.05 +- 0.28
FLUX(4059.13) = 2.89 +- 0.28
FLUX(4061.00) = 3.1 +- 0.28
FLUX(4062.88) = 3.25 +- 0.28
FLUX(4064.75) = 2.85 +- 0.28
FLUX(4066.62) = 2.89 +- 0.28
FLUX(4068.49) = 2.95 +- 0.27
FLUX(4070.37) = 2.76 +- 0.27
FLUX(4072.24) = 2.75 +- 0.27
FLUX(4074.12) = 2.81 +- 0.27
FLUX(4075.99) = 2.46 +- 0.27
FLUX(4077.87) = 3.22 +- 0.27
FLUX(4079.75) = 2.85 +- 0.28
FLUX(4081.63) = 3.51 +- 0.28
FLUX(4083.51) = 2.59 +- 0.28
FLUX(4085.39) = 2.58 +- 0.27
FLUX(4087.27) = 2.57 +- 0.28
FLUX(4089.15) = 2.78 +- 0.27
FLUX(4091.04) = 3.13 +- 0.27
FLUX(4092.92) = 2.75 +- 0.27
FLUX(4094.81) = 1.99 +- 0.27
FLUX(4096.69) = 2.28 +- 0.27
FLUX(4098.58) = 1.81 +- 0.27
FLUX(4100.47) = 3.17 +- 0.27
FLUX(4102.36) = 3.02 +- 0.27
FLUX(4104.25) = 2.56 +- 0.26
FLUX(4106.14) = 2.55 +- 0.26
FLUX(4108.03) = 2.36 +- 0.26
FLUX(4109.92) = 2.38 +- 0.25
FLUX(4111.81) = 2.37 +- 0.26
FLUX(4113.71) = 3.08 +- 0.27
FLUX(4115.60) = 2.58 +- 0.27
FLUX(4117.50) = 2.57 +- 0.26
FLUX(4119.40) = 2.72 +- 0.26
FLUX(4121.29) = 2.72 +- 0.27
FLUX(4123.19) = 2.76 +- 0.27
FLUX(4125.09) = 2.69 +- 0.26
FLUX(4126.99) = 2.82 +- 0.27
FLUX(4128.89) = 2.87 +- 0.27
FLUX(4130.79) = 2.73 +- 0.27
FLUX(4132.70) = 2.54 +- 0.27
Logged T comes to 1.2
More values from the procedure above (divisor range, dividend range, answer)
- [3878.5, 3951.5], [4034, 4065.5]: 1.25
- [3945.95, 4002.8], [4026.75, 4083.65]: 1.20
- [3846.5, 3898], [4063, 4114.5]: 1.15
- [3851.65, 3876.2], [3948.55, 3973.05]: 0.90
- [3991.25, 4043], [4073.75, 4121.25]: 0.94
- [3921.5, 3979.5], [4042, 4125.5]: 1.22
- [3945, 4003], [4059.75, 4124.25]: 1.11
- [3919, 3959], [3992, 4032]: 1.13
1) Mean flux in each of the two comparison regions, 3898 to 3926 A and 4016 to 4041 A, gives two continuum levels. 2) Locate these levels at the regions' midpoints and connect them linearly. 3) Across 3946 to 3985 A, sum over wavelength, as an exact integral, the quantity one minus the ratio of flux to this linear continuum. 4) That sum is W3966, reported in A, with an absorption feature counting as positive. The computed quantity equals 6.03 A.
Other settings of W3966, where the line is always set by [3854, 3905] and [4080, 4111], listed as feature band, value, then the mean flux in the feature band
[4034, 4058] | -4.47 A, 3.12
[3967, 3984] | 2.41 A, 2.26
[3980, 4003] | -2.24 A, 2.89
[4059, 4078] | -1.87 A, 2.89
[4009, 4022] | -1.52 A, 2.94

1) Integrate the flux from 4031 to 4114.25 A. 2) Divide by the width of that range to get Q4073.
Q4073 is 2.86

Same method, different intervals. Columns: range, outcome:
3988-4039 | 2.94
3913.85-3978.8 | 2.51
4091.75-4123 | 2.57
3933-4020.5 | 2.65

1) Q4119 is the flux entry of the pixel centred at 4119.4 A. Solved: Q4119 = 2.72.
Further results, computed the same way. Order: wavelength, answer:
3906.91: 2.95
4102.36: 3.02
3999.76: 2.96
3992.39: 2.97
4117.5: 2.57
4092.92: 2.75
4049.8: 3.56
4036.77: 3.05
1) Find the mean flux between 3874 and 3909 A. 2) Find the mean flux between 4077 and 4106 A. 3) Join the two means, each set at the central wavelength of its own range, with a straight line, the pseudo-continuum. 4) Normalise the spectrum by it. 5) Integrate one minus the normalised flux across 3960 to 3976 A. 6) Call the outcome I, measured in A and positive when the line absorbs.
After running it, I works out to 2.9 A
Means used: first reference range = 2.53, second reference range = 2.71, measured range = 2.13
